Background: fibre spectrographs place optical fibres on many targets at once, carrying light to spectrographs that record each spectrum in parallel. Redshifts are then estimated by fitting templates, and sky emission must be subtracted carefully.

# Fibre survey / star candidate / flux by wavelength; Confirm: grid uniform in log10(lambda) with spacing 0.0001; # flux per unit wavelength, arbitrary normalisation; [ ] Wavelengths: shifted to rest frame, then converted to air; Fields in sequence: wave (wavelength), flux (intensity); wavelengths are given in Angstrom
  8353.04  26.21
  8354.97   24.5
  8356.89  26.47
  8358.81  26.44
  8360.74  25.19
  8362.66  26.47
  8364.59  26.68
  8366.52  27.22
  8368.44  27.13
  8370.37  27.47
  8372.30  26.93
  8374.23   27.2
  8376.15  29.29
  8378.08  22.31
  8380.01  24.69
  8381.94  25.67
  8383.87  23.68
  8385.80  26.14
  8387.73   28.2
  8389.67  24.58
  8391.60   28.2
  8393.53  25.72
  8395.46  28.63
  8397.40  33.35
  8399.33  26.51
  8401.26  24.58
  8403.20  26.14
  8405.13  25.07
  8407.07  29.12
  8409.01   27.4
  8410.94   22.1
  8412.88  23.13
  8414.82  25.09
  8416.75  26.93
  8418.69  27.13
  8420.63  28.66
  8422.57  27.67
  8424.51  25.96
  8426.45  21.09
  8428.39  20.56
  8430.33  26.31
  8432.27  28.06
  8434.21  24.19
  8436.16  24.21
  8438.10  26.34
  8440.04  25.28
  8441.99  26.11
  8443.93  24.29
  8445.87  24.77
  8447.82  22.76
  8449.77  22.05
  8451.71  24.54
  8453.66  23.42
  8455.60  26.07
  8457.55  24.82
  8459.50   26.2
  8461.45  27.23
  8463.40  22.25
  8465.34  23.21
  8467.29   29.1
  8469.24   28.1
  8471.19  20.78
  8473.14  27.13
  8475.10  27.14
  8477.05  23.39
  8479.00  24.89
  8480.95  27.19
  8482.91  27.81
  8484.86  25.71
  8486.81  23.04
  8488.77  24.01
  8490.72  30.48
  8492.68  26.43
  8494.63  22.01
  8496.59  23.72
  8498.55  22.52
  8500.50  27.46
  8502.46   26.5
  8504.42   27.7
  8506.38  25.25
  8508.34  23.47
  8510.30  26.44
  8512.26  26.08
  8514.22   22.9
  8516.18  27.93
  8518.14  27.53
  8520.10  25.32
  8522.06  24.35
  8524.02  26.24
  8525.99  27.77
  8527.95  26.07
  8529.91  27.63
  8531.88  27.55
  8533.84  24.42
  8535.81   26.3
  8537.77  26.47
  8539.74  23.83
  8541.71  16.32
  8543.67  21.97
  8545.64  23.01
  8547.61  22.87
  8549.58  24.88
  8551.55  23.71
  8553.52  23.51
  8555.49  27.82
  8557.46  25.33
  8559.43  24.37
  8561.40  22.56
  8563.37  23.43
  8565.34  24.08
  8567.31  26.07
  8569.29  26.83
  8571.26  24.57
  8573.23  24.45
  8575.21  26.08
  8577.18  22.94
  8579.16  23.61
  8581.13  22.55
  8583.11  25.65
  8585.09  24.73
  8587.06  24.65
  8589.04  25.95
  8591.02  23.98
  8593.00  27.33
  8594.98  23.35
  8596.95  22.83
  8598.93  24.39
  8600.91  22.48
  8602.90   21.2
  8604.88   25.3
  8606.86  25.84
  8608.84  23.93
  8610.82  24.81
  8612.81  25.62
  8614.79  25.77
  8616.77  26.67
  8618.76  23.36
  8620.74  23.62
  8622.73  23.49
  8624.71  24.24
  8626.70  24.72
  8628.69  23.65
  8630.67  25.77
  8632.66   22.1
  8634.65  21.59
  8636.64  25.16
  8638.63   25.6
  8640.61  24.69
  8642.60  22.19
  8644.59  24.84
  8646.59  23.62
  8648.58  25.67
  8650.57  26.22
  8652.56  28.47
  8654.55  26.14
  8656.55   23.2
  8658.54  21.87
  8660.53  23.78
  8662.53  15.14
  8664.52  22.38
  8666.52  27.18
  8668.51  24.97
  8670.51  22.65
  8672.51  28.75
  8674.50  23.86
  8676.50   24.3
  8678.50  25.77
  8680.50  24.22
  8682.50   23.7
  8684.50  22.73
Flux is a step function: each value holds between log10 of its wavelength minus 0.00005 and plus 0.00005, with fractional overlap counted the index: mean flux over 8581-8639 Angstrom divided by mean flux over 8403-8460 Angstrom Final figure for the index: 0.97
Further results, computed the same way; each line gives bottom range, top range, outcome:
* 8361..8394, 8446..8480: 0.95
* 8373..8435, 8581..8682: 0.93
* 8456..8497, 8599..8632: 0.96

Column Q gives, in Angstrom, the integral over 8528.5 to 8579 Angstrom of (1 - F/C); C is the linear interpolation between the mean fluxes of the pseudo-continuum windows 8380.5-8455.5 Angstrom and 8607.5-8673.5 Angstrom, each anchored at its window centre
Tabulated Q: 0.8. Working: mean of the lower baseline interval 25.6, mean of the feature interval 24.4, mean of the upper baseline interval 24.3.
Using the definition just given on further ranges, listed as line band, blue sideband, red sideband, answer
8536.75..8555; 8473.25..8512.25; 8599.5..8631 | 1.4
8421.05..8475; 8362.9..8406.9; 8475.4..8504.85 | 2.1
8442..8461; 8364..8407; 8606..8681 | 1.1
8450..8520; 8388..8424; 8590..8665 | 0.8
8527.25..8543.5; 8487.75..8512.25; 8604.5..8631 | 0.4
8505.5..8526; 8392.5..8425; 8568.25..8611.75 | -0.3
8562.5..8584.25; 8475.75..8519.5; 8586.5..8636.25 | 0.1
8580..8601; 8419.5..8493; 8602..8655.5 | 0.3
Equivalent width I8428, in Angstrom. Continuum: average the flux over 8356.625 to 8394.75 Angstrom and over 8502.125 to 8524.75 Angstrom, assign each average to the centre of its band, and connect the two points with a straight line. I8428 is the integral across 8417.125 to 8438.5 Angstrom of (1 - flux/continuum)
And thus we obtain 0.5 Angstrom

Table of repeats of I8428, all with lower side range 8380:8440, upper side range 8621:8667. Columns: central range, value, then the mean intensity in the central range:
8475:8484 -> -0.21 Angstrom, 26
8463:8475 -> 0.04 Angstrom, 25.4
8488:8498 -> 0.01 Angstrom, 25.2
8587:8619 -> -0.37 Angstrom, 24.6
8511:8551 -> -0.06 Angstrom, 25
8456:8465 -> 0.17 Angstrom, 25.1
